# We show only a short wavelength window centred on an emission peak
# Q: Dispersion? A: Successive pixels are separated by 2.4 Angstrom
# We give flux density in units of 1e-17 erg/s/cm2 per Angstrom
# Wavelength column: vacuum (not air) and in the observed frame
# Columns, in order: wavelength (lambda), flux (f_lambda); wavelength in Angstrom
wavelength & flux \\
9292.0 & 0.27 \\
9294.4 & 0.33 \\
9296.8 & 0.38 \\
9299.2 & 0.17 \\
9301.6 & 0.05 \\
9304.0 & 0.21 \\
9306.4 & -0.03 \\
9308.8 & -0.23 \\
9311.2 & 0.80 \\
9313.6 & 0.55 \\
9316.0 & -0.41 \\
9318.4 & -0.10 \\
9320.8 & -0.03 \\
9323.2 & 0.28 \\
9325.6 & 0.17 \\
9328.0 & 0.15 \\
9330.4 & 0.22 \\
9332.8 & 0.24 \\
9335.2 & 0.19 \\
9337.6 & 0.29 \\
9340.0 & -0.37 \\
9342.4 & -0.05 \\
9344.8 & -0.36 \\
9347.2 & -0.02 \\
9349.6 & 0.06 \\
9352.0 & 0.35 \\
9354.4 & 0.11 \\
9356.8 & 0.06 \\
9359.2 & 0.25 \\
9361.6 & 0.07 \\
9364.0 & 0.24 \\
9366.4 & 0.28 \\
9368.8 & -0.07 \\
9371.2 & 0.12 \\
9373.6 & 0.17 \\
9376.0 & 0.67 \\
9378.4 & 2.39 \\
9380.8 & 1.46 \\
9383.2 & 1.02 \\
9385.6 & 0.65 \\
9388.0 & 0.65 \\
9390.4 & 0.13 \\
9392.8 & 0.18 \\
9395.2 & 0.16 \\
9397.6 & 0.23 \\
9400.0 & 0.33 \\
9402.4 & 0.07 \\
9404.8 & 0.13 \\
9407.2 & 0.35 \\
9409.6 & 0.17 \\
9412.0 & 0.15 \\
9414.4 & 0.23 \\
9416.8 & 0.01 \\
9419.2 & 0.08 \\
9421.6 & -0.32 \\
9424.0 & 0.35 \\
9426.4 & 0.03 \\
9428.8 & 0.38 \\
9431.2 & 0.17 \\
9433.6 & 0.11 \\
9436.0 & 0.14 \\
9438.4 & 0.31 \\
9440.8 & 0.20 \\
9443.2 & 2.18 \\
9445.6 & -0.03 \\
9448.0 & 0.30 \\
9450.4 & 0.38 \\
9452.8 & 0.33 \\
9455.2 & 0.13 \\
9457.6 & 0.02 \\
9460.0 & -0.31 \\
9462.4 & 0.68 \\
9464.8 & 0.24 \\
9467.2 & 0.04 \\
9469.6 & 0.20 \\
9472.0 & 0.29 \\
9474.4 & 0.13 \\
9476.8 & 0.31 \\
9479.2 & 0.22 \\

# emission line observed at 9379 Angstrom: [O III]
